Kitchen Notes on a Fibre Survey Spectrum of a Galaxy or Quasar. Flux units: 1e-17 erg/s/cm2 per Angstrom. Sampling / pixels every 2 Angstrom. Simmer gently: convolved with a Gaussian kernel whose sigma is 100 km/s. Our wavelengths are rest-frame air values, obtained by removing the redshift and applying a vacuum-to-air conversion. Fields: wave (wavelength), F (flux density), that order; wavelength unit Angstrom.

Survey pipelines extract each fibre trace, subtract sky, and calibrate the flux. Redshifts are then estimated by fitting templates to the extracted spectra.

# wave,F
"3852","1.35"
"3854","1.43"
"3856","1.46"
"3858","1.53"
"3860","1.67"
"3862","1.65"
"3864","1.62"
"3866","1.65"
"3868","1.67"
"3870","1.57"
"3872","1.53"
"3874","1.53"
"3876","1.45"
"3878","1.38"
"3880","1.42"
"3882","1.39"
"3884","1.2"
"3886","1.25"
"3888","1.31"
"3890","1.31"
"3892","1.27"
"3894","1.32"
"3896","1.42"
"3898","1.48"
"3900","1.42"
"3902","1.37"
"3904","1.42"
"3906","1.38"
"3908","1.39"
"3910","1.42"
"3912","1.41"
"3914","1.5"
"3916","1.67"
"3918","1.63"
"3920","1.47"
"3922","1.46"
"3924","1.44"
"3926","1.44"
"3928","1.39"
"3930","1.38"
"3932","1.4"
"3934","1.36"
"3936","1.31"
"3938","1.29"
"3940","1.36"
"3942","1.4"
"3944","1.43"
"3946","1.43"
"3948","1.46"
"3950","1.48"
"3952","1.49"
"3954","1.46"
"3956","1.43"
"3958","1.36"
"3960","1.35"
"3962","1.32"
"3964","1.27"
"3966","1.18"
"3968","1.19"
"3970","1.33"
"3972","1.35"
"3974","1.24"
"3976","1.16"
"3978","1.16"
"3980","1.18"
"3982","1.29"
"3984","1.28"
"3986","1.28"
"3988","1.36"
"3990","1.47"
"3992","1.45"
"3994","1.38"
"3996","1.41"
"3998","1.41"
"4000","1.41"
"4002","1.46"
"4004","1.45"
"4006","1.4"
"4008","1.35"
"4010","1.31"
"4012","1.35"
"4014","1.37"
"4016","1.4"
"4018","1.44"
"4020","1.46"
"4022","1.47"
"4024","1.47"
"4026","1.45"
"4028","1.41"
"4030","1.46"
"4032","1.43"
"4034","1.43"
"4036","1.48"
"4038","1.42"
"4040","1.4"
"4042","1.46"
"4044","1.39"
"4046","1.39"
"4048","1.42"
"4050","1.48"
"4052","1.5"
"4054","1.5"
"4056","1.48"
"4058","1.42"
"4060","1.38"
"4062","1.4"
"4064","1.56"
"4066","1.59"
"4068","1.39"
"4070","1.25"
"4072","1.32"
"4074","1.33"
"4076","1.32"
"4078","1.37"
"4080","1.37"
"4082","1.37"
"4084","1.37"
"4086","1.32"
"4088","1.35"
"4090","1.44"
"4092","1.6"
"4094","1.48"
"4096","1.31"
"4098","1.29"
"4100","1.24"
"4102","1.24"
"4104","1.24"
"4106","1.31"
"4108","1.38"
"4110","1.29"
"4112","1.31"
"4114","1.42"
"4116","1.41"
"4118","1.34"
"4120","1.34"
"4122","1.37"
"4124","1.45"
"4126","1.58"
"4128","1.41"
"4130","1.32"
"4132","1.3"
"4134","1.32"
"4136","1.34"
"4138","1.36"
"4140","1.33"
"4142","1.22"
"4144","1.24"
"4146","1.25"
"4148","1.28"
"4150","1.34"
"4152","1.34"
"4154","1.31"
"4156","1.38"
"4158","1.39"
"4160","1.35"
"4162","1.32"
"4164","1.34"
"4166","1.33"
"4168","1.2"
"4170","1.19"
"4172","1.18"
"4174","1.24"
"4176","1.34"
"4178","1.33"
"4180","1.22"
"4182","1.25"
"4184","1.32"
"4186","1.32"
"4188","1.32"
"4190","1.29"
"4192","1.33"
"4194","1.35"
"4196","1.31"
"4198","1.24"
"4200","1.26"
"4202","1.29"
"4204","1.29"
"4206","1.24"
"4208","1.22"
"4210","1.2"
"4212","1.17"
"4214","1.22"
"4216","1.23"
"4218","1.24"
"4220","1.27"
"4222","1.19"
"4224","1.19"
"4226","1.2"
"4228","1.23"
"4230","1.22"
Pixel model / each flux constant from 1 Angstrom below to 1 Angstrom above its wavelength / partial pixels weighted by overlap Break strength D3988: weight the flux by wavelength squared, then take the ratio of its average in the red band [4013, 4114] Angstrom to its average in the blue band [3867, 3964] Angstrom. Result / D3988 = 1.06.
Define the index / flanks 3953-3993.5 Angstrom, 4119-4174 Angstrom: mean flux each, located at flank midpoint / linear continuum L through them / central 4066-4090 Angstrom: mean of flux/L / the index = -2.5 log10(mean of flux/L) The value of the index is -0.03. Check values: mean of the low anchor 1.31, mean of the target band 1.36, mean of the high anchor 1.32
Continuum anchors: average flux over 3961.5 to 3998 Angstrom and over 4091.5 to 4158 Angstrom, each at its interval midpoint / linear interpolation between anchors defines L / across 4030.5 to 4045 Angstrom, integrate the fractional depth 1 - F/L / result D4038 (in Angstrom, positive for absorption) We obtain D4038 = -1.3 Angstrom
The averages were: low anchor 1.3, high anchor 1.34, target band 1.43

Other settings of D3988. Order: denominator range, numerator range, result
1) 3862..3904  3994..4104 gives 1.07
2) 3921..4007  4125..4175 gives 1.06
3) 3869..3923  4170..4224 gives 1.03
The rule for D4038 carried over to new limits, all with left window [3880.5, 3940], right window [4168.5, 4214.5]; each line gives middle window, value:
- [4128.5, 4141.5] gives -0.4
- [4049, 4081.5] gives -2.2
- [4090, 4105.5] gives -0.5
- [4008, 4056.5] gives -3.3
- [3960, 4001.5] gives 1.7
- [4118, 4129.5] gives -1.1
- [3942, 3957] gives -0.8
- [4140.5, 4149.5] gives 0.2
